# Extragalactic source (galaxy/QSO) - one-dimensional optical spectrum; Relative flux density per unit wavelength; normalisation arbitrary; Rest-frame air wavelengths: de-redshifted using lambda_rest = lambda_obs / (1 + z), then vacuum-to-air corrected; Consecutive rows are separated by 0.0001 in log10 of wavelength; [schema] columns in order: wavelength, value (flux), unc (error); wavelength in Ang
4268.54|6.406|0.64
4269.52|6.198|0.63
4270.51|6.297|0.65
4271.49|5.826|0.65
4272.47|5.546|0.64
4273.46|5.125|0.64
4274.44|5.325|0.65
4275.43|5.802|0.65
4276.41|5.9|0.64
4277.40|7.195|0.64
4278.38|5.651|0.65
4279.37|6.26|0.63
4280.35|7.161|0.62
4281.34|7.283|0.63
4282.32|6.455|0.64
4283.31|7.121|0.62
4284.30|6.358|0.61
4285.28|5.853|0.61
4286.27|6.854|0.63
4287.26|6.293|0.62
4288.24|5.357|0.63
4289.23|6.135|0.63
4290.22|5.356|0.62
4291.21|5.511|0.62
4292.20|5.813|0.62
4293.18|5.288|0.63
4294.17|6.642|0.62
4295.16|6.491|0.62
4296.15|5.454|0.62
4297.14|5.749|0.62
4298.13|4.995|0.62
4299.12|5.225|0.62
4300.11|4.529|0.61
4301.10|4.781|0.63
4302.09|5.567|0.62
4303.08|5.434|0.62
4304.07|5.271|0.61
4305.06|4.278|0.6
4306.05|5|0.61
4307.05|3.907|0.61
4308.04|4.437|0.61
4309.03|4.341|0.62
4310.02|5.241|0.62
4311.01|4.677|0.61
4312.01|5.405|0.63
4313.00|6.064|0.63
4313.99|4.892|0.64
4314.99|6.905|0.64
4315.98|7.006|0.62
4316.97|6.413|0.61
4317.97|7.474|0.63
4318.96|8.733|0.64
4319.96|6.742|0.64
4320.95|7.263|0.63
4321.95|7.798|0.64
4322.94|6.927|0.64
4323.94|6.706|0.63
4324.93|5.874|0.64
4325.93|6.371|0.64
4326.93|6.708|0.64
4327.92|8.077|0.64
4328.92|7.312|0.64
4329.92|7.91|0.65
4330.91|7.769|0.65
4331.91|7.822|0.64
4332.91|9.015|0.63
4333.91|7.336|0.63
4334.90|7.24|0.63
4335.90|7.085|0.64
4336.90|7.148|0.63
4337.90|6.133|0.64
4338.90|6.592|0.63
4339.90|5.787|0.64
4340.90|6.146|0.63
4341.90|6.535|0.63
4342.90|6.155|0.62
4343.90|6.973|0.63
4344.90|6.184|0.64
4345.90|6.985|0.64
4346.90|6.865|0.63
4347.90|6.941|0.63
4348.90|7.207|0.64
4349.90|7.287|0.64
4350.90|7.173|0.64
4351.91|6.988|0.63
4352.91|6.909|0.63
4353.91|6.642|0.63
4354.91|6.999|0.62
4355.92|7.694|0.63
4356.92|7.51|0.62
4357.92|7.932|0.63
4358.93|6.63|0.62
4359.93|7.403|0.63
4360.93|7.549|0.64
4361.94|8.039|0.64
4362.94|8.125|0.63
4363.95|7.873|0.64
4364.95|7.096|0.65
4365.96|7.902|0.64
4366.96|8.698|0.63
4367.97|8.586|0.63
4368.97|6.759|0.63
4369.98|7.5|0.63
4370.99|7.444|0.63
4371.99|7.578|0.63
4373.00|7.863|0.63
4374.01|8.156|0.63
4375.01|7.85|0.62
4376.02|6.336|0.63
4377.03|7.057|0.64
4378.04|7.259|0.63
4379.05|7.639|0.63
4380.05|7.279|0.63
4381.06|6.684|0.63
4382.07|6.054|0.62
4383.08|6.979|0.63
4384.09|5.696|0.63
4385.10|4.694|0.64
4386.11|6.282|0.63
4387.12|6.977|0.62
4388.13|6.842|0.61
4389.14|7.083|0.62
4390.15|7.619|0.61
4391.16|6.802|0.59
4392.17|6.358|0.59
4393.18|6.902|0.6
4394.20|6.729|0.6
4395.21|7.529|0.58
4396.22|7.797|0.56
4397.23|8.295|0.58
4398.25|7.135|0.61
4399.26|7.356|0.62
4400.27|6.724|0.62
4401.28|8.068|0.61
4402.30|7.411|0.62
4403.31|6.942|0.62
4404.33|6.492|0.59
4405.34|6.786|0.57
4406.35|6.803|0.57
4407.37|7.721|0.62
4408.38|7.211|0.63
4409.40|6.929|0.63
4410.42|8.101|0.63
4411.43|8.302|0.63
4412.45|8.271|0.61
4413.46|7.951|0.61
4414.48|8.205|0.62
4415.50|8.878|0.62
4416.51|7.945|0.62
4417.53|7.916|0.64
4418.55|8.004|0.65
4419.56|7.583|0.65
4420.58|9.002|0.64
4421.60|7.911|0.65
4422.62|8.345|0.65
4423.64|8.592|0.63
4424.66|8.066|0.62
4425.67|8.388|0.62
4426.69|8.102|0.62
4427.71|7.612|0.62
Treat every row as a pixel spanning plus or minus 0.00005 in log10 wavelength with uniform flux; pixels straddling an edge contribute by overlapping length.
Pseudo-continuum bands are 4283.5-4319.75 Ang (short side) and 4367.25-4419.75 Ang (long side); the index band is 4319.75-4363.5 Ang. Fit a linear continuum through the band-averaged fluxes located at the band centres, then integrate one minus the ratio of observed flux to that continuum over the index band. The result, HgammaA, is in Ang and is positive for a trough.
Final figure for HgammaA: -5.0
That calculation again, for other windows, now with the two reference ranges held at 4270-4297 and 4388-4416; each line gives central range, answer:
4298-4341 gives 1.4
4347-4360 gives -0.6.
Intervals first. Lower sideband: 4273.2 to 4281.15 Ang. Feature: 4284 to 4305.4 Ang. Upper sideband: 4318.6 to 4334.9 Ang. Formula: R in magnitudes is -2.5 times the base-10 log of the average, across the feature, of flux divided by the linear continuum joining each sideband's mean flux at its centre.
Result 0.170 mag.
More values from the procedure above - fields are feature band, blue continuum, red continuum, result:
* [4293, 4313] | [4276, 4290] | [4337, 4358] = 0.257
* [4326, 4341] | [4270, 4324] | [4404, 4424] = -0.109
